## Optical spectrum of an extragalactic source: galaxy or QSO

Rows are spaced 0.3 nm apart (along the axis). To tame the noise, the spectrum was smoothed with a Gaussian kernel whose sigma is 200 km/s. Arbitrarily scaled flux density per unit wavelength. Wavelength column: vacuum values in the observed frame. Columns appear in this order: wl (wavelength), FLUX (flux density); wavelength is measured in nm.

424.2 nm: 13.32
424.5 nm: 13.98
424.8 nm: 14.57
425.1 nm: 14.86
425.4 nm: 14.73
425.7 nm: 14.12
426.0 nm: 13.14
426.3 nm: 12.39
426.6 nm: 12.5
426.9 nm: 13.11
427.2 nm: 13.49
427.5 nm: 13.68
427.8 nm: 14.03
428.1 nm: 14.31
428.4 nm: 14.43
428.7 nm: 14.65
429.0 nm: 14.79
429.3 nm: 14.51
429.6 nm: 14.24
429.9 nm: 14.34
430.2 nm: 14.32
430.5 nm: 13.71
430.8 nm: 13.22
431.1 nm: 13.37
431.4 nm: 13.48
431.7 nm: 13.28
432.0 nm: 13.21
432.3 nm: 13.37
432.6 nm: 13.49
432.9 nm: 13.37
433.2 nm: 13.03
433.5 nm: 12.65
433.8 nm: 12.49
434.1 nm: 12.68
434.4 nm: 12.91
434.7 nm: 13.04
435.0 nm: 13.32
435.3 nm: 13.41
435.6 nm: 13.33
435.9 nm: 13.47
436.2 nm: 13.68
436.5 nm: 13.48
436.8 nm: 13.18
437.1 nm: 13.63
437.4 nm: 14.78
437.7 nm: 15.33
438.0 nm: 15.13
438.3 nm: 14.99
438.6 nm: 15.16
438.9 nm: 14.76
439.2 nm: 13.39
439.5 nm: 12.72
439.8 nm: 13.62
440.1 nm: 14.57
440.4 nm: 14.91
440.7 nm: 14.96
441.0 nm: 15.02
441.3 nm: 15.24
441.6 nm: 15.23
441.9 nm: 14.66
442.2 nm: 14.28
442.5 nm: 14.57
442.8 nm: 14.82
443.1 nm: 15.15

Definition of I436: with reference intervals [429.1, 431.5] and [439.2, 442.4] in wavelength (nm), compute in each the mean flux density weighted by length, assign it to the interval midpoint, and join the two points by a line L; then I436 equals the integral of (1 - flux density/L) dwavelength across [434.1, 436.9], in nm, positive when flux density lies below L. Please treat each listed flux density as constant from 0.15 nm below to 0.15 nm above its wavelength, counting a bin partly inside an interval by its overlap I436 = 0.18 nm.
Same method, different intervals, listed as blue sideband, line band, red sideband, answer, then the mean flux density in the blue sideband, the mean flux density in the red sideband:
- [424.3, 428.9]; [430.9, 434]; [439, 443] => 0.208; 13.9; 14.5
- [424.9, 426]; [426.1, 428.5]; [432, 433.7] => 0.102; 14.4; 13.2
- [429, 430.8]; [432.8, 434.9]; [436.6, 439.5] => 0.206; 14.2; 14.4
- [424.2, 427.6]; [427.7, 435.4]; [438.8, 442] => 0.204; 13.7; 14.5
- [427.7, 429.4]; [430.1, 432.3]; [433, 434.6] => 0.021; 14.5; 12.8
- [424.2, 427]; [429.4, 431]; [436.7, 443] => 0.001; 13.7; 14.5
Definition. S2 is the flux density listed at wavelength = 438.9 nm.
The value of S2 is 14.76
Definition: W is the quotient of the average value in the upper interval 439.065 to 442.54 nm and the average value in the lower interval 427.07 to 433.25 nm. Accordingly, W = 1.04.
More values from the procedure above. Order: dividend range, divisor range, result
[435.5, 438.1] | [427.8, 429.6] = 0.97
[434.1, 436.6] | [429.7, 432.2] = 0.98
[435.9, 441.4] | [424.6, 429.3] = 1.03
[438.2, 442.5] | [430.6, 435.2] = 1.11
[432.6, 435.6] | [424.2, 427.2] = 0.95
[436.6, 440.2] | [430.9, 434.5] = 1.09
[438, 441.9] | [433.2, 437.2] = 1.11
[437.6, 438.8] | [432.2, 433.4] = 1.14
